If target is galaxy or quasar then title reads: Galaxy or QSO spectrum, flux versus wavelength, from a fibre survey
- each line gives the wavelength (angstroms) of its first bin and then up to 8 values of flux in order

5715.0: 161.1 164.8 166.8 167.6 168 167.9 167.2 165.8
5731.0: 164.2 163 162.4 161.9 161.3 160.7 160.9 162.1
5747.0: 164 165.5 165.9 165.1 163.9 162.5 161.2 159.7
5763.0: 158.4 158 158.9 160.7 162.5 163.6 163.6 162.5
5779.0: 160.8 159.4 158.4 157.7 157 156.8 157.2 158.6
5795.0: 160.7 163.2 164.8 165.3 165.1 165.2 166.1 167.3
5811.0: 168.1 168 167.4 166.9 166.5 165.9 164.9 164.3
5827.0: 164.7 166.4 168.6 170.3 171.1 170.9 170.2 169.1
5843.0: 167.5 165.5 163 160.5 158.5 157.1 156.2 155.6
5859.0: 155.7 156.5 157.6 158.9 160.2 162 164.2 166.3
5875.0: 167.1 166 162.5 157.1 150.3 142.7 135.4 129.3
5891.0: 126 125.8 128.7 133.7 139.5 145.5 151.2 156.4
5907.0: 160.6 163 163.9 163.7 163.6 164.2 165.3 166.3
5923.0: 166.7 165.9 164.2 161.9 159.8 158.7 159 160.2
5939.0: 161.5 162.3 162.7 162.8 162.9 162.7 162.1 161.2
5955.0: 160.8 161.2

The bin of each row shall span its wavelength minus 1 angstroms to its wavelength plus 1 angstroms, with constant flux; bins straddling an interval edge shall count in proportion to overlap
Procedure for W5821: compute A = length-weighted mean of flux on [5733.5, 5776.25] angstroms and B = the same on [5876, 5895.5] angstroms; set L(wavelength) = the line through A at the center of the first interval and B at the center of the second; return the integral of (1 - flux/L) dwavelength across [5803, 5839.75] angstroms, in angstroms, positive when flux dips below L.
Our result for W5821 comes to -3.6 angstroms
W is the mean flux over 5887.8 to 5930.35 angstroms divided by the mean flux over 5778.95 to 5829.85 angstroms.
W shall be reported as 0.93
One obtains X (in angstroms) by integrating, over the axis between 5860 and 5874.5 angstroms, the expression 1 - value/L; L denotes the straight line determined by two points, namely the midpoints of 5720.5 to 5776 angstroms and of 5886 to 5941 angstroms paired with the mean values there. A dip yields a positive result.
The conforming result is -0.5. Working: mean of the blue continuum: 163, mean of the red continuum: 153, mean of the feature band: 161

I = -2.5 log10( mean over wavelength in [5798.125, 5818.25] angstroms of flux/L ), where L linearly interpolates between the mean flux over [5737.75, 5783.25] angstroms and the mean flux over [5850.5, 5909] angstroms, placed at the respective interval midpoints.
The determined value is -0.06 mag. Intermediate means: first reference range 162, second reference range 151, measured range 166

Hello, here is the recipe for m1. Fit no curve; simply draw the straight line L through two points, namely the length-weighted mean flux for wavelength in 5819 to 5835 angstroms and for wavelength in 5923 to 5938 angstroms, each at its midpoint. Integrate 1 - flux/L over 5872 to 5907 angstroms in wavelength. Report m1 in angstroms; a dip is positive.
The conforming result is 3.7 angstroms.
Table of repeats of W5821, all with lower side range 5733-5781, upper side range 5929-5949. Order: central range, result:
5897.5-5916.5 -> 0.63 angstroms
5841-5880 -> 0.06 angstroms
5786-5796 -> 0.23 angstroms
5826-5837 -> -0.46 angstroms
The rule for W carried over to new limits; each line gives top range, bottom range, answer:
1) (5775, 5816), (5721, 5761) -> 0.99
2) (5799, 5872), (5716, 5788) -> 1.01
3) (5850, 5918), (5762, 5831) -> 0.94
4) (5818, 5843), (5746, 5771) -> 1.04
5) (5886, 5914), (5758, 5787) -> 0.90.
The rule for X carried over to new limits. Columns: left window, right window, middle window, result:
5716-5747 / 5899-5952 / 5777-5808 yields 0.4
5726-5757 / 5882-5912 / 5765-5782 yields -0.2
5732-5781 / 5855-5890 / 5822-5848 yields -1.6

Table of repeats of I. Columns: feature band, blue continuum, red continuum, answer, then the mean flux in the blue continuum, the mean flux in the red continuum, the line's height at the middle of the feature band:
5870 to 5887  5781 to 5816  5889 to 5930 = -0.02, 163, 153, 156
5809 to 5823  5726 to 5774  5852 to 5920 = -0.06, 162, 153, 158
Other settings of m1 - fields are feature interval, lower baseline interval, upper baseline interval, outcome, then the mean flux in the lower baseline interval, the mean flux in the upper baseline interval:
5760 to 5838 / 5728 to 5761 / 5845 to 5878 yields -0.78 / 163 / 160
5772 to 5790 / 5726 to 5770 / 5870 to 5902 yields -0.16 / 162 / 146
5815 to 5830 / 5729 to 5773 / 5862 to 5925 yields -0.74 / 162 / 154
